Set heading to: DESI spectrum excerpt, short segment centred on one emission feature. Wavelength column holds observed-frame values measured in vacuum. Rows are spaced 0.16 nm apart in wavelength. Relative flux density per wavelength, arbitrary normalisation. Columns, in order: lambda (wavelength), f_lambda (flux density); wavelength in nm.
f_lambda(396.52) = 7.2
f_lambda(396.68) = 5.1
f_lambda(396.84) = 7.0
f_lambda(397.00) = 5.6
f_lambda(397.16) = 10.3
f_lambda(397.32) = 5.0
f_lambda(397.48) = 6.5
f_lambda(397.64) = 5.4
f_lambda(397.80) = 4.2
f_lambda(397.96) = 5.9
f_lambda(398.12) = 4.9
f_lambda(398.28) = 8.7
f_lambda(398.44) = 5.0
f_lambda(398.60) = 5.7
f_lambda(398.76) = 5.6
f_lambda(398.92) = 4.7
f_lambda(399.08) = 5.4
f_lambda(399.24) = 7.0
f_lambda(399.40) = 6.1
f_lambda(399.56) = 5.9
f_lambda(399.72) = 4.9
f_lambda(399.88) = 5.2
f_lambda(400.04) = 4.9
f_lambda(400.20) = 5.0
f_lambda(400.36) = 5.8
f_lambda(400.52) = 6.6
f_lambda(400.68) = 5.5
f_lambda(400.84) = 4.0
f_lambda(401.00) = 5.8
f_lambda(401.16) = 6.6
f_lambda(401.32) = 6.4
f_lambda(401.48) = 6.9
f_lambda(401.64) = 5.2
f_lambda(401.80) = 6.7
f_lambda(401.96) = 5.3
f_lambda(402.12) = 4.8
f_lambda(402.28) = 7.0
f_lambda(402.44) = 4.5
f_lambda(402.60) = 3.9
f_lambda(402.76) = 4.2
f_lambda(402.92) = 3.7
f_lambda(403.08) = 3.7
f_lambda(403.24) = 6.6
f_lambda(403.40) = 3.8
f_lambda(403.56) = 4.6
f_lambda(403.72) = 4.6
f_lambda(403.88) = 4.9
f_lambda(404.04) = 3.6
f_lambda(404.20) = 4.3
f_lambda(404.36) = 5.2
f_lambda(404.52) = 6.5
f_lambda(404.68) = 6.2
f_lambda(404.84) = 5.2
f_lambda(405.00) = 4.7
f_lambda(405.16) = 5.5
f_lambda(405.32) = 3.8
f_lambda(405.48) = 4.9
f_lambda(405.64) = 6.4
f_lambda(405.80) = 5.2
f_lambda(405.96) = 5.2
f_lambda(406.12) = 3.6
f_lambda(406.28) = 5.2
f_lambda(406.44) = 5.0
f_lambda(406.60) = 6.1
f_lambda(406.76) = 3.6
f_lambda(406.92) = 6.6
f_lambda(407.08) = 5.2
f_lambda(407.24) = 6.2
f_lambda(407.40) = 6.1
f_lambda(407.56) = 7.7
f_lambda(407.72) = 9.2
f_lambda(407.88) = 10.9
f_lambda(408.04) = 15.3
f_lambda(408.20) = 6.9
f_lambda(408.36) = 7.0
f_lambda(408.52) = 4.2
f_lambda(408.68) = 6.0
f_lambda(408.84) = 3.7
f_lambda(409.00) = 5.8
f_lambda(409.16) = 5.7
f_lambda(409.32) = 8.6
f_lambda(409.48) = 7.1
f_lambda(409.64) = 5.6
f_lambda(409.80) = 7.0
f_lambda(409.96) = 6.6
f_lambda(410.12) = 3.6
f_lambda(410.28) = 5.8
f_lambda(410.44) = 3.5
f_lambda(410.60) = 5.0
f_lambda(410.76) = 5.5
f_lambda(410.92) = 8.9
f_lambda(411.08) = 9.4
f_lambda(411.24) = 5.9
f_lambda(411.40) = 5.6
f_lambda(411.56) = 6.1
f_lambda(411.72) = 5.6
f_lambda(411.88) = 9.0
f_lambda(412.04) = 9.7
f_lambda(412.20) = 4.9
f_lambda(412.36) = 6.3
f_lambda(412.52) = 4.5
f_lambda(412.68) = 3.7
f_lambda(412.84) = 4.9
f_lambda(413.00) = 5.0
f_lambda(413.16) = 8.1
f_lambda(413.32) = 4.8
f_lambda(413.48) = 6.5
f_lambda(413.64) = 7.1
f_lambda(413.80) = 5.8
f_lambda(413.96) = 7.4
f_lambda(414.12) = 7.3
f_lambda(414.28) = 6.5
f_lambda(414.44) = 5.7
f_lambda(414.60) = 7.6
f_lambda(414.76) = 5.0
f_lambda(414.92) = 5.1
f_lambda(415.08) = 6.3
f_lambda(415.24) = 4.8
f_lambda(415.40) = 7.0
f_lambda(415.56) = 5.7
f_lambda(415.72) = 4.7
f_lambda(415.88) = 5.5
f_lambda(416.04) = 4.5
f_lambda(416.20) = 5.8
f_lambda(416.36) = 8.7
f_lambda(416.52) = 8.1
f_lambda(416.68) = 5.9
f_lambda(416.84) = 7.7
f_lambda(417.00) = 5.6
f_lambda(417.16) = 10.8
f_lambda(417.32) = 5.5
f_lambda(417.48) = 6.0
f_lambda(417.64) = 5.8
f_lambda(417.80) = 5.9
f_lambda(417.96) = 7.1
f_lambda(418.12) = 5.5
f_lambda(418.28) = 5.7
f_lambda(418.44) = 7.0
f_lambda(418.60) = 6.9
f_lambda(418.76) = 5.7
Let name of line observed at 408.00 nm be [O II]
